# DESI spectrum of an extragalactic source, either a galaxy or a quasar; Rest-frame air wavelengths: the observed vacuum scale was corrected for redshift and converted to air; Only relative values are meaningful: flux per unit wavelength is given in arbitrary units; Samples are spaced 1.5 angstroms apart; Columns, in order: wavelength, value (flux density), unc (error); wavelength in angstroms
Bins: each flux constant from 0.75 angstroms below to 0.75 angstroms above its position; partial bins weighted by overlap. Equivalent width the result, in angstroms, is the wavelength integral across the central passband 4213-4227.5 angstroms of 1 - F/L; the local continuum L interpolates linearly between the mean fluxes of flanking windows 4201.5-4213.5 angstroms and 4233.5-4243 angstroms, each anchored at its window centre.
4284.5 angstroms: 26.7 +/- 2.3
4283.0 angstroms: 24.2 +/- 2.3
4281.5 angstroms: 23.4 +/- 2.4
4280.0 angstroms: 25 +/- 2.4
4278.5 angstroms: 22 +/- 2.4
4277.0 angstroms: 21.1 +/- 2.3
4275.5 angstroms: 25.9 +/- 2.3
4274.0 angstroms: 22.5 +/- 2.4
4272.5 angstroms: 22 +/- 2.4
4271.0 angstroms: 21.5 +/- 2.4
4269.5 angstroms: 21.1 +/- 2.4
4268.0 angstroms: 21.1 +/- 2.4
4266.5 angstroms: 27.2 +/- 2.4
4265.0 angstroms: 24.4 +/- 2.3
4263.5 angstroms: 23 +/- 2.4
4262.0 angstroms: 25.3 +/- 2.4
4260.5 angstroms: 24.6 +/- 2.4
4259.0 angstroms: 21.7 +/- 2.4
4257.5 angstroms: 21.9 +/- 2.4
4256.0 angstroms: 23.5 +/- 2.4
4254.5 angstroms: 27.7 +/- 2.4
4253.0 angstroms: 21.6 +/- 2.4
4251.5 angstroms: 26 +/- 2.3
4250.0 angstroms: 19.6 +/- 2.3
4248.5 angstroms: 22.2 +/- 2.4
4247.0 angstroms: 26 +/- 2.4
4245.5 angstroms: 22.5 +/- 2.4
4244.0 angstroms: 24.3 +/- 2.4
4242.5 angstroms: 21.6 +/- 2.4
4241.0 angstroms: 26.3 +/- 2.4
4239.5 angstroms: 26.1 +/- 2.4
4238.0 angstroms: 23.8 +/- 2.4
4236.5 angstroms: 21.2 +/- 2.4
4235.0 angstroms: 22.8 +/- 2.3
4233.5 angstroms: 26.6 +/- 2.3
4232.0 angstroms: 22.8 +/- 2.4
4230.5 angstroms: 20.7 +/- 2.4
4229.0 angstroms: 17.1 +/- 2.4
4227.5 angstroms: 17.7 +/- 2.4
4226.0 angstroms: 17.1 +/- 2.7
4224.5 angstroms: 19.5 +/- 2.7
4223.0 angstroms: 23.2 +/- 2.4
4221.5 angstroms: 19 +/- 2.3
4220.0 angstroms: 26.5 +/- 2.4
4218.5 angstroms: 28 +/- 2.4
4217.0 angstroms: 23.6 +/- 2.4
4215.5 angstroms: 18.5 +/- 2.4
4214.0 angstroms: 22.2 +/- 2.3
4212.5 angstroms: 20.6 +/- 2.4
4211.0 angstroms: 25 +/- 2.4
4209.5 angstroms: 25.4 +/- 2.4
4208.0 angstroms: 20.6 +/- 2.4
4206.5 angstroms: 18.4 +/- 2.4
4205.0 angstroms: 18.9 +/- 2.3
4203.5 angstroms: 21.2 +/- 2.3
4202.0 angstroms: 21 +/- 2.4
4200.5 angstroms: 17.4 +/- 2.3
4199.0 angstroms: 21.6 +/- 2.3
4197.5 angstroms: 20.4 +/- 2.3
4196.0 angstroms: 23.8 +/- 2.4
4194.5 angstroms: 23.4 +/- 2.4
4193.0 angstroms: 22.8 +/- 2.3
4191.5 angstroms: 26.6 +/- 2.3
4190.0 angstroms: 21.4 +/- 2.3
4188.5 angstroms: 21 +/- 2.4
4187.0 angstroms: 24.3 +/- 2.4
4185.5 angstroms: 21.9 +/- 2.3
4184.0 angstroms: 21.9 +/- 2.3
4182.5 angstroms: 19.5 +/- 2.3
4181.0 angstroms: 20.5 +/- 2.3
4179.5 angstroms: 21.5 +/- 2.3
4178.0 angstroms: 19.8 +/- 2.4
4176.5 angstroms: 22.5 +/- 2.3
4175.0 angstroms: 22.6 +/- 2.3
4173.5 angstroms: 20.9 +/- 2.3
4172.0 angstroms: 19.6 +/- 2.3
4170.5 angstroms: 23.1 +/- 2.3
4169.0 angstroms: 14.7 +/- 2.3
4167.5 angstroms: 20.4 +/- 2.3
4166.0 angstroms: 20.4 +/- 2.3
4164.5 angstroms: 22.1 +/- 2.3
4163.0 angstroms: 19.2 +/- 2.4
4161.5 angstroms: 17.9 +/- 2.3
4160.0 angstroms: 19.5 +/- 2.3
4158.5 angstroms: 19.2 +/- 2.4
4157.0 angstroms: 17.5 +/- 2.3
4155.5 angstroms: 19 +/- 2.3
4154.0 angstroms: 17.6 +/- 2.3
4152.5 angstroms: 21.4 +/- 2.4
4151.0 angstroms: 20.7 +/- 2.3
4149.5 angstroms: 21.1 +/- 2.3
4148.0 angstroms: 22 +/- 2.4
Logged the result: 0.5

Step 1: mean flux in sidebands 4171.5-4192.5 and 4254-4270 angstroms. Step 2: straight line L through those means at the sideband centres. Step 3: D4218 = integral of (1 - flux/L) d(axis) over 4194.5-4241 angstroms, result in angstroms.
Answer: 1.8 angstroms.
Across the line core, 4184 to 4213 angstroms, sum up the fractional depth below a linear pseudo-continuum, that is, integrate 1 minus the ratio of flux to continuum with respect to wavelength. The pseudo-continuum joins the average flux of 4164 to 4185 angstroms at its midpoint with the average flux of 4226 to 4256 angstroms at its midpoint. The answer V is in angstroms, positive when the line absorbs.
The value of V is -0.6 angstroms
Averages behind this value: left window 20.7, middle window 21.9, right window 22.8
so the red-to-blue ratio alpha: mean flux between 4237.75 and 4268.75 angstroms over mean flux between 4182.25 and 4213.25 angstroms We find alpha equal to 1.1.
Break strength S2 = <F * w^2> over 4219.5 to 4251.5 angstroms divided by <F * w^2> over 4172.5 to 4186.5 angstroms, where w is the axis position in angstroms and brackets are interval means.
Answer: 1.1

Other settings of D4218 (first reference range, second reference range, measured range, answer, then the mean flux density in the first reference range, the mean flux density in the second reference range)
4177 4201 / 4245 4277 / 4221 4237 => 1.4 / 21.8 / 23.3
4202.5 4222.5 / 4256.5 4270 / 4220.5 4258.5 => 0.6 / 22.1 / 23.4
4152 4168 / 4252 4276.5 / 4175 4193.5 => -1.5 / 19.4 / 23.4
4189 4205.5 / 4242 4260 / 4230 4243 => -0.5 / 21.7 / 23.3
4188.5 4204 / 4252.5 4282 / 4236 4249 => -0.6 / 21.9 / 23.3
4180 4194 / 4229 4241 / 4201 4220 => 0.5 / 22.2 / 23.2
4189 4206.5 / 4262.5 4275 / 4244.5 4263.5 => -0.7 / 21.5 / 23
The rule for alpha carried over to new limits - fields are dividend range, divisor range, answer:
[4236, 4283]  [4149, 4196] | 1.13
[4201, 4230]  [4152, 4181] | 1.06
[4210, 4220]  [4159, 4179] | 1.15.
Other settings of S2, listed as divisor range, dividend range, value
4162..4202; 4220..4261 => 1.09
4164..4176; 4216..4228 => 1.09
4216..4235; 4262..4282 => 1.09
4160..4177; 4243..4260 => 1.20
